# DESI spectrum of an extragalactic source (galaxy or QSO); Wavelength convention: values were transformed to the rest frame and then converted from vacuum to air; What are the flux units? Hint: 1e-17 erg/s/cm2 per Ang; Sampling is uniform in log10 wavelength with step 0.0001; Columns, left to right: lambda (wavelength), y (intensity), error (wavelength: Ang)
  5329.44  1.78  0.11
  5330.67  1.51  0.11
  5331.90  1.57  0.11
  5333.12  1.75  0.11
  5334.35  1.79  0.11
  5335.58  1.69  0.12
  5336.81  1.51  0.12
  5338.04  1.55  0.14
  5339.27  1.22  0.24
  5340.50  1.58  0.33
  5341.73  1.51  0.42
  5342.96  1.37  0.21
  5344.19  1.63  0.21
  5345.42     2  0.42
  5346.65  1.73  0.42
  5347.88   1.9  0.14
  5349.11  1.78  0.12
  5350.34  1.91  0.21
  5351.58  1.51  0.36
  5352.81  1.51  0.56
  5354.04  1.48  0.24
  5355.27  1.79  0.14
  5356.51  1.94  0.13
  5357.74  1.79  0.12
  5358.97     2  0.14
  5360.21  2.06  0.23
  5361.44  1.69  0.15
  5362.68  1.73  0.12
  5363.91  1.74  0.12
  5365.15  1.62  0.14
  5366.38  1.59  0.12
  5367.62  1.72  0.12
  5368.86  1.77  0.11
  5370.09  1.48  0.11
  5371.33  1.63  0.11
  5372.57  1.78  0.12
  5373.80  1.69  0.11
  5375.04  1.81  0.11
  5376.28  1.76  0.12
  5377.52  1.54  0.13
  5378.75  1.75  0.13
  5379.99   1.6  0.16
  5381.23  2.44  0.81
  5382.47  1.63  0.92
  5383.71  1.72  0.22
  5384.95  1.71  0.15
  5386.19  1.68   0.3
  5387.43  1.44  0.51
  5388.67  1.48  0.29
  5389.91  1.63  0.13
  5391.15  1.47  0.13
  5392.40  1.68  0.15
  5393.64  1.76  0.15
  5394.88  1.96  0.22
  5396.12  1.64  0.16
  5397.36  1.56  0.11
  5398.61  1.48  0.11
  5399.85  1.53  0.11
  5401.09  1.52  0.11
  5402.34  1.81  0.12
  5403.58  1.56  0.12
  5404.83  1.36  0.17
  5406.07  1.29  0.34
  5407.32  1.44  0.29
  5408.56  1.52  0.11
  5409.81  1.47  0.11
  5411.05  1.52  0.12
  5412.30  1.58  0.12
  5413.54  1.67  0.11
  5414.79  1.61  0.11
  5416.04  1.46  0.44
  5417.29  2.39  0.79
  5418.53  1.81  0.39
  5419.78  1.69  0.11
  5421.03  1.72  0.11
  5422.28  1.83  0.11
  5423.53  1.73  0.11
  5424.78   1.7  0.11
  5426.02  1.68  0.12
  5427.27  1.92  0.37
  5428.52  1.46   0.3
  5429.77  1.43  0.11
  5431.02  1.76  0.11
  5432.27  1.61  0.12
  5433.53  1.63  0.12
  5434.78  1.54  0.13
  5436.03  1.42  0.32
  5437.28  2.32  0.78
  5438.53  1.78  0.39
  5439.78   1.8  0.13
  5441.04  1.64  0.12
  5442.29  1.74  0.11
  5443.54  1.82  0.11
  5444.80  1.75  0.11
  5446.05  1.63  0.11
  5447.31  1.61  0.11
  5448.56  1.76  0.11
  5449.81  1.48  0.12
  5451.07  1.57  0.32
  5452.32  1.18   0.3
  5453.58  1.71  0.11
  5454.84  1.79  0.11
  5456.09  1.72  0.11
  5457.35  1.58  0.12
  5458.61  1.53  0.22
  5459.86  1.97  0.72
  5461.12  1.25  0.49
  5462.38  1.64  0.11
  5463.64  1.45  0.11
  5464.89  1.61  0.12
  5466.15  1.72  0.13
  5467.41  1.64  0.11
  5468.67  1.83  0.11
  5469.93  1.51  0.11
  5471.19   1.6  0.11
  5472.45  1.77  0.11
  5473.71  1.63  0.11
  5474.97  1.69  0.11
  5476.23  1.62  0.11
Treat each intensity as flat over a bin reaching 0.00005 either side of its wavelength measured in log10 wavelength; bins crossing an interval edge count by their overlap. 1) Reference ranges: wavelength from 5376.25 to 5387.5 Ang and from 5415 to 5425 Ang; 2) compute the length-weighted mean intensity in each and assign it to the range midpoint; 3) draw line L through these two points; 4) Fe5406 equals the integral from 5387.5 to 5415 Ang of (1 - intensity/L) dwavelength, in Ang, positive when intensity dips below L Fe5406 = 3.06 Ang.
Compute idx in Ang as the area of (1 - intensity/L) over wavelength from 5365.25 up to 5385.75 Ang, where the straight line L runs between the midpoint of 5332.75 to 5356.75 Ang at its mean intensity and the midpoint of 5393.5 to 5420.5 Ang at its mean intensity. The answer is -1.1 Ang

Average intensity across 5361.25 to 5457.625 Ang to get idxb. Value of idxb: 1.66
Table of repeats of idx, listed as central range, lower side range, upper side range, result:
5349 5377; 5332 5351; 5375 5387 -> -0.3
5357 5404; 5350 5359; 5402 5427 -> -0.3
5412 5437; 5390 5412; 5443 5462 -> -1.6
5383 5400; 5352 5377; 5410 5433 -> 0.8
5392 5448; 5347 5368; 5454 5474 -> 0.7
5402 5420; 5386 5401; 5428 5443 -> 0.3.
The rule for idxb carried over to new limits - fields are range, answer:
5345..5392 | 1.72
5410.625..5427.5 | 1.73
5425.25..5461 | 1.67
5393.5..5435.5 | 1.63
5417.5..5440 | 1.72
